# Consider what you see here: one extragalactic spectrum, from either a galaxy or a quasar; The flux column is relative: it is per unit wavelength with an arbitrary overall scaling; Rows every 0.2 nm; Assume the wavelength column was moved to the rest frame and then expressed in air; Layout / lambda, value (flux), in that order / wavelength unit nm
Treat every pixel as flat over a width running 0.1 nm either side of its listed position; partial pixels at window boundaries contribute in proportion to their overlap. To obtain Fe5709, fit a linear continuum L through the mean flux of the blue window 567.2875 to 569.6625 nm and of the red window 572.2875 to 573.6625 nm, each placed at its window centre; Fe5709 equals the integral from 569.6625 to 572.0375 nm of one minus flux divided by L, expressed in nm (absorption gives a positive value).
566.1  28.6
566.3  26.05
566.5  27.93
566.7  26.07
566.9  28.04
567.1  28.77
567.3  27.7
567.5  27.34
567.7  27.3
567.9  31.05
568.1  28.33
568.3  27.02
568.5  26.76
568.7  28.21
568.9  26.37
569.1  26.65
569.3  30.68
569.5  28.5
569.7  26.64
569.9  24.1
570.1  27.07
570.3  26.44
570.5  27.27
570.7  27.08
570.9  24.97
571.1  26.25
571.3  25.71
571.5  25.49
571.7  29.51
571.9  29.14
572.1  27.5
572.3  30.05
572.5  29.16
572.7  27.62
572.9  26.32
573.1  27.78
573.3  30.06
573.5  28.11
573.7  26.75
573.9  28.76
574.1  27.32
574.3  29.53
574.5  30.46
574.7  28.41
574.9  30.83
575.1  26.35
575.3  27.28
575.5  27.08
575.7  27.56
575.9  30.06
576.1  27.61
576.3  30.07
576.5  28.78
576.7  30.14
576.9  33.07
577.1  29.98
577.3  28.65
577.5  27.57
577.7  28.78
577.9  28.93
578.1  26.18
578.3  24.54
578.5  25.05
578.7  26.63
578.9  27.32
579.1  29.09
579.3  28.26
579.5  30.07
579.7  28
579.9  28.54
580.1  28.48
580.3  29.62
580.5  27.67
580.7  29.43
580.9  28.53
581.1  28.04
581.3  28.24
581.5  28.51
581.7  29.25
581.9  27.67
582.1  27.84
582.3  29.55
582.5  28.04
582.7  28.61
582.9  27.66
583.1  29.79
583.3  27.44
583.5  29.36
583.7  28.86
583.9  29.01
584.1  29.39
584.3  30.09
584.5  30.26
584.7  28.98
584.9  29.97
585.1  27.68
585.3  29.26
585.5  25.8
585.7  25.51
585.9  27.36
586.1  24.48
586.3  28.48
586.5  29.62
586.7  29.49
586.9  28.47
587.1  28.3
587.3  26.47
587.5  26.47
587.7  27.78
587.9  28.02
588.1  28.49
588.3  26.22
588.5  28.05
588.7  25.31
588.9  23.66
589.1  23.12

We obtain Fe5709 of 0.124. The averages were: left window 28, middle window 26.7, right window 28.3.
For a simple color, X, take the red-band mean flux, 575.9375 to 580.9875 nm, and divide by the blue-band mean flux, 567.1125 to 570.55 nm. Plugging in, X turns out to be 1.03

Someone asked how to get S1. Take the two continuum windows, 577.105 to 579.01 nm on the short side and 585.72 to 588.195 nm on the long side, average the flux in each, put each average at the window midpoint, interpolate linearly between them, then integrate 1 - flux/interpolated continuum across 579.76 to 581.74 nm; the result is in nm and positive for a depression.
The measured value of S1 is -0.09 nm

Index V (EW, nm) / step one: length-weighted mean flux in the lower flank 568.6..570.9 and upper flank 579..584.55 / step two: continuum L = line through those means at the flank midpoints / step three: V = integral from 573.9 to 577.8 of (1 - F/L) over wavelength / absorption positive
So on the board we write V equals -0.14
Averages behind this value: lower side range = 27.1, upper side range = 28.7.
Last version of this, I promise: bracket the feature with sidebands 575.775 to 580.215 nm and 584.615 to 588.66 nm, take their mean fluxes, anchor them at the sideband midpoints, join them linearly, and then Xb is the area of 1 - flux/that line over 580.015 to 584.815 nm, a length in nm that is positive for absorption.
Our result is -0.12 nm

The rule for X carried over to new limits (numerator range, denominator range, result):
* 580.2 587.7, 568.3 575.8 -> 1.02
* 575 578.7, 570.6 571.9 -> 1.05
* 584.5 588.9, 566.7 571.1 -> 1.01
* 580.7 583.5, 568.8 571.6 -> 1.07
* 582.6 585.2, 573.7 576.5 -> 1.02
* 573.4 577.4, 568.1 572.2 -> 1.06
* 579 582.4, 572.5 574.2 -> 1.03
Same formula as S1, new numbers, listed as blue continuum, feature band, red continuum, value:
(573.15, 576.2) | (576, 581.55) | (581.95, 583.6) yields 0.007 nm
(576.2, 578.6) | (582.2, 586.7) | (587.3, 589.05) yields -0.193 nm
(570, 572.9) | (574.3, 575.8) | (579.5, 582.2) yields -0.031 nm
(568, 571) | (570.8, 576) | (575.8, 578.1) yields 0.042 nm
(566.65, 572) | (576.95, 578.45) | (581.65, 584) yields 0.012 nm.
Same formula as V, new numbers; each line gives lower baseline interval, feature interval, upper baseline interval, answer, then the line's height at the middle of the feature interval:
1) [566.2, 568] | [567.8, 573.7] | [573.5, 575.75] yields 0.09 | 28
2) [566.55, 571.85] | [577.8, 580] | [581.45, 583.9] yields 0.06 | 28.2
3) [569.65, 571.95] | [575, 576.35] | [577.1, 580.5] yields -0.03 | 27.4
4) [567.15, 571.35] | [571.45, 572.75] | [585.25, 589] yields -0.06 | 27.2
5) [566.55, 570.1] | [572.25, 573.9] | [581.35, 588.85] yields -0.03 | 27.8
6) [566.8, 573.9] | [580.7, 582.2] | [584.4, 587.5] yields -0.03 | 27.9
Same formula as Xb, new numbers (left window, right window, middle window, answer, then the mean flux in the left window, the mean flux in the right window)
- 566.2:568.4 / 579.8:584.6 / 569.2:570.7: 0.04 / 27.8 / 28.7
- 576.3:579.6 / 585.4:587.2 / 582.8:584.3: -0.06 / 28.4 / 27.5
